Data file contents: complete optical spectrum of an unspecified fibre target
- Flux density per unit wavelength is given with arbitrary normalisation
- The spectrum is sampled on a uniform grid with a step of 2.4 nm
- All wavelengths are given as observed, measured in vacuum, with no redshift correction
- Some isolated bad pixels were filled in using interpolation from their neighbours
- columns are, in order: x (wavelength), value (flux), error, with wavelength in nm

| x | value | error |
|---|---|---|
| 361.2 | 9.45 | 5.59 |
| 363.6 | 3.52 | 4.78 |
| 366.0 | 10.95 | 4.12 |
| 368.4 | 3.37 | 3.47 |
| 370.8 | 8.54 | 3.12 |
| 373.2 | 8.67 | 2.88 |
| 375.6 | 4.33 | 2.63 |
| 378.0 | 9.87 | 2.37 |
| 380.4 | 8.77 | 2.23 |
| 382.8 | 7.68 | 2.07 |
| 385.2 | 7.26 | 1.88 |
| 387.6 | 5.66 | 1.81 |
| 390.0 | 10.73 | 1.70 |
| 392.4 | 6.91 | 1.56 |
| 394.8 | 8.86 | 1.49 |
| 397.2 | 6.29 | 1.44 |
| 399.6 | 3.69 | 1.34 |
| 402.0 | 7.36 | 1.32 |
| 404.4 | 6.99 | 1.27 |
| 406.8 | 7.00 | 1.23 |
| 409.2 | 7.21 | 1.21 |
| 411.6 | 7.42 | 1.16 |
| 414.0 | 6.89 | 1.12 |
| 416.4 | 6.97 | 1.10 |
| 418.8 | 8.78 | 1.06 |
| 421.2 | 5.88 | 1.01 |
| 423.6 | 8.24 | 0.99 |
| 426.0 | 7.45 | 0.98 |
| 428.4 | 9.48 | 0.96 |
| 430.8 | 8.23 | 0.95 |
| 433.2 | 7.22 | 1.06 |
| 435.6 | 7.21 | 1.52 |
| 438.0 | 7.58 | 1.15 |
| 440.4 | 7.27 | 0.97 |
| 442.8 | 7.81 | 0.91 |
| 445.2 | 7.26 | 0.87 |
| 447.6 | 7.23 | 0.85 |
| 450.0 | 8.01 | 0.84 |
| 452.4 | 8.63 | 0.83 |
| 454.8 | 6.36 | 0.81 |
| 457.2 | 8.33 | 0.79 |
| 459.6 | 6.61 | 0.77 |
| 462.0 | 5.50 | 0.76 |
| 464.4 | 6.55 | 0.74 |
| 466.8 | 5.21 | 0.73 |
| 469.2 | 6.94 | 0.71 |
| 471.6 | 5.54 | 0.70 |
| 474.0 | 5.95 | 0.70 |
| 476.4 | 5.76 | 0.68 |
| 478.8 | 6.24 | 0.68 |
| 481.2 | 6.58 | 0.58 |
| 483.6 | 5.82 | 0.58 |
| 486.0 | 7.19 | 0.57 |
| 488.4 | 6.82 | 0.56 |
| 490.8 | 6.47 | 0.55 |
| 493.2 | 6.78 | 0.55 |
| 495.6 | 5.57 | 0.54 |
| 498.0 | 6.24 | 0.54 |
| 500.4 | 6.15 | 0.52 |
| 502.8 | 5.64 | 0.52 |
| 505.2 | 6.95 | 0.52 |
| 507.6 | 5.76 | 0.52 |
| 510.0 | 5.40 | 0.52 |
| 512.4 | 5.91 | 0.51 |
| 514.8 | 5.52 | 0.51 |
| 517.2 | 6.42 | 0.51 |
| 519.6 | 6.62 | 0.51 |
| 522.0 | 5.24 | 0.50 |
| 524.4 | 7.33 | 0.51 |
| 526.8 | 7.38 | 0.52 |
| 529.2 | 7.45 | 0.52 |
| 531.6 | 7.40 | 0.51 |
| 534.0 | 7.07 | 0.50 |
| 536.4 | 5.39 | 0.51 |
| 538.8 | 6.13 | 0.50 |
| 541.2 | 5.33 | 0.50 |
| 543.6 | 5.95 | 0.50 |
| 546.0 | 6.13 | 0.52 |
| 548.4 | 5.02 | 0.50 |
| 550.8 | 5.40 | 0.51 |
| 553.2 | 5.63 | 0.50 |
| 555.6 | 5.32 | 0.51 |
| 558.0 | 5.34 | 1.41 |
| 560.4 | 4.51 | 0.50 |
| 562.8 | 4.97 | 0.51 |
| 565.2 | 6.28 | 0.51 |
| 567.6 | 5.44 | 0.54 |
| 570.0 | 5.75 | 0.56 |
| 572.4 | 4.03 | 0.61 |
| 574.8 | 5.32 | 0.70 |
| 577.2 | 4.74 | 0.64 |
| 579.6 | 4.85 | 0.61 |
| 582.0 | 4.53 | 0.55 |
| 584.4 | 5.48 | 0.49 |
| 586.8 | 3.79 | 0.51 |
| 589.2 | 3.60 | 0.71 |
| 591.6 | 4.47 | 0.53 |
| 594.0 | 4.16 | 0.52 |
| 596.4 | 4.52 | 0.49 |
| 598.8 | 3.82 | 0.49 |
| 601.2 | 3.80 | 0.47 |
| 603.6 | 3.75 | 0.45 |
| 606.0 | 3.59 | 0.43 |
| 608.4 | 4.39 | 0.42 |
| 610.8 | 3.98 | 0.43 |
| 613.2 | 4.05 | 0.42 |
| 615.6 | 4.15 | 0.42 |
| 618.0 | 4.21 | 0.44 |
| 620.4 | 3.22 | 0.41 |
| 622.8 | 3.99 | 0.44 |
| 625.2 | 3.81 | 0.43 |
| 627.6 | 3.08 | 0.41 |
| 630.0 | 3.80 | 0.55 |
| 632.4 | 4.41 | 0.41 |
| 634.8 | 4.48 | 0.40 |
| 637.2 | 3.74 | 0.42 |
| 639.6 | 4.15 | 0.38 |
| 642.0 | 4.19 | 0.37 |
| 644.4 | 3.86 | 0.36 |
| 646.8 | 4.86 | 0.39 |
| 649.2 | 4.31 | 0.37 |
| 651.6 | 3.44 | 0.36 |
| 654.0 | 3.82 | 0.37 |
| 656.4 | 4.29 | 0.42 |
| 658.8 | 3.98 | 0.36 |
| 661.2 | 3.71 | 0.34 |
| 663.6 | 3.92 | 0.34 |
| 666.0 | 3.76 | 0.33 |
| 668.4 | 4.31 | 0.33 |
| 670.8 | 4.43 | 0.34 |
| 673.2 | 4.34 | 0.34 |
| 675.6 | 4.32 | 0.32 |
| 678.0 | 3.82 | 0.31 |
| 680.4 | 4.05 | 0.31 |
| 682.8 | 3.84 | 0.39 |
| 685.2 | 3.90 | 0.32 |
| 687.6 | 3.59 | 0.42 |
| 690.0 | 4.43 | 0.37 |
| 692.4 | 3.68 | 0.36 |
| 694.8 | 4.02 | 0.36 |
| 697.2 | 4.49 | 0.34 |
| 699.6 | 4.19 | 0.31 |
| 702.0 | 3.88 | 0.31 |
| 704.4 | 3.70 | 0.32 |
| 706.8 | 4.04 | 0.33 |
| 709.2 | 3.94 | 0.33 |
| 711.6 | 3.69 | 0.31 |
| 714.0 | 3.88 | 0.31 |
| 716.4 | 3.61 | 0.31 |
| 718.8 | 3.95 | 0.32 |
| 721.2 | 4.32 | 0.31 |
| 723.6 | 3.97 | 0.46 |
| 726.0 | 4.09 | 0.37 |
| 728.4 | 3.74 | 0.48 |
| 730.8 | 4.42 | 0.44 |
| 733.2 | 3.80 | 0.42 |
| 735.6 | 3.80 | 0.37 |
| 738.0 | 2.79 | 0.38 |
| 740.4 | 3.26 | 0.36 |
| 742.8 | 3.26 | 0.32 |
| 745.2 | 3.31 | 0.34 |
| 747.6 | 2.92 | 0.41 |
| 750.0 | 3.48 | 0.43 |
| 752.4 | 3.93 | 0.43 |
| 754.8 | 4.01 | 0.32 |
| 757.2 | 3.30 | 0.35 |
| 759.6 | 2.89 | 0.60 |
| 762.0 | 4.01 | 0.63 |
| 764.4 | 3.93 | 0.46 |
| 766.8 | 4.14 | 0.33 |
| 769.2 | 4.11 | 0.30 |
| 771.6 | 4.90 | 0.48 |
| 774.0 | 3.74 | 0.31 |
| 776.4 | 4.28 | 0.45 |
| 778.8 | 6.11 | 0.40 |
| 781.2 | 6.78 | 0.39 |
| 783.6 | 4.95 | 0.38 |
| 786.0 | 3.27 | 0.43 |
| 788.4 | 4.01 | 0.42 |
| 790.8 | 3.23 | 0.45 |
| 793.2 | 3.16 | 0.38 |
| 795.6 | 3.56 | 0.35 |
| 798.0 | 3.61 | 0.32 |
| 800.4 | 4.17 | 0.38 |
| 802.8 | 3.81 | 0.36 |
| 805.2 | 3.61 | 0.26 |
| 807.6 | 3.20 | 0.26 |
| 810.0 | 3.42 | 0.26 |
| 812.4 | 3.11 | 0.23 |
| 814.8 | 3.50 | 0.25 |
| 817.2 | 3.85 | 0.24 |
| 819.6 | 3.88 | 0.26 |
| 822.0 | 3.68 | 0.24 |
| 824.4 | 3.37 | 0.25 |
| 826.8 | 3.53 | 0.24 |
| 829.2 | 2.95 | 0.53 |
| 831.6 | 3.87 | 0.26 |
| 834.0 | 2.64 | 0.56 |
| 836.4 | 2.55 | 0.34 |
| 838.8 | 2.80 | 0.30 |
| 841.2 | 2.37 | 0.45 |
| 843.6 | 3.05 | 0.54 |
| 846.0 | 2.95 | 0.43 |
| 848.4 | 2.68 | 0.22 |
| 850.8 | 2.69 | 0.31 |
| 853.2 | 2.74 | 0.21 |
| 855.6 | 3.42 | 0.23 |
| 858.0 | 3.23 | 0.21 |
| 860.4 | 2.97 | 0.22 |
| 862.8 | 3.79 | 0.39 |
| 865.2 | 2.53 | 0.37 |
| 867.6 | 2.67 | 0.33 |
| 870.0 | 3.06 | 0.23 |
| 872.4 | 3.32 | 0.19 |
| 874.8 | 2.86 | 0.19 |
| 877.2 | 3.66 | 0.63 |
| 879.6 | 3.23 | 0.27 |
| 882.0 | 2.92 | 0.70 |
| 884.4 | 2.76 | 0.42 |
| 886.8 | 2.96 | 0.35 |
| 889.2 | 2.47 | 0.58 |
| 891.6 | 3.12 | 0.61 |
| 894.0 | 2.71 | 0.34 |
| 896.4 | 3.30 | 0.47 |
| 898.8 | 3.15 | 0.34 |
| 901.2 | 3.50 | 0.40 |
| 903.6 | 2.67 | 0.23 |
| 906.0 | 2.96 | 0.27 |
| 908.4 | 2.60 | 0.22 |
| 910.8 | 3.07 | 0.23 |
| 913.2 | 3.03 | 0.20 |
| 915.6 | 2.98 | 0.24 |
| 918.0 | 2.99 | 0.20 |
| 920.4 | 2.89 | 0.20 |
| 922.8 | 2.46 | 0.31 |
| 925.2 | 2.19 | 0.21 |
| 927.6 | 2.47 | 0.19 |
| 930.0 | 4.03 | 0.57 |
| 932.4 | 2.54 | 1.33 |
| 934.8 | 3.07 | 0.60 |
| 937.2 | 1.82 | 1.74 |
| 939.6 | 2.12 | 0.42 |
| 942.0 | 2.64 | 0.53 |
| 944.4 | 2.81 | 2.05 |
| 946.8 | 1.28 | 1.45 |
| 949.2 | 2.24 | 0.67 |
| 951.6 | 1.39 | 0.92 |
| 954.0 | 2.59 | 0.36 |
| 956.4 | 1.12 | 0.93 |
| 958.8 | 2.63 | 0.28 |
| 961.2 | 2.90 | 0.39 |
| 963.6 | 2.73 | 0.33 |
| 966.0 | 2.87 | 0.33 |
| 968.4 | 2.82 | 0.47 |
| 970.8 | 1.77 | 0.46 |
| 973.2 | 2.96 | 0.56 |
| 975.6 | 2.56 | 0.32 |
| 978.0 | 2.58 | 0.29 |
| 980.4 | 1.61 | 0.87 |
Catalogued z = 1.78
